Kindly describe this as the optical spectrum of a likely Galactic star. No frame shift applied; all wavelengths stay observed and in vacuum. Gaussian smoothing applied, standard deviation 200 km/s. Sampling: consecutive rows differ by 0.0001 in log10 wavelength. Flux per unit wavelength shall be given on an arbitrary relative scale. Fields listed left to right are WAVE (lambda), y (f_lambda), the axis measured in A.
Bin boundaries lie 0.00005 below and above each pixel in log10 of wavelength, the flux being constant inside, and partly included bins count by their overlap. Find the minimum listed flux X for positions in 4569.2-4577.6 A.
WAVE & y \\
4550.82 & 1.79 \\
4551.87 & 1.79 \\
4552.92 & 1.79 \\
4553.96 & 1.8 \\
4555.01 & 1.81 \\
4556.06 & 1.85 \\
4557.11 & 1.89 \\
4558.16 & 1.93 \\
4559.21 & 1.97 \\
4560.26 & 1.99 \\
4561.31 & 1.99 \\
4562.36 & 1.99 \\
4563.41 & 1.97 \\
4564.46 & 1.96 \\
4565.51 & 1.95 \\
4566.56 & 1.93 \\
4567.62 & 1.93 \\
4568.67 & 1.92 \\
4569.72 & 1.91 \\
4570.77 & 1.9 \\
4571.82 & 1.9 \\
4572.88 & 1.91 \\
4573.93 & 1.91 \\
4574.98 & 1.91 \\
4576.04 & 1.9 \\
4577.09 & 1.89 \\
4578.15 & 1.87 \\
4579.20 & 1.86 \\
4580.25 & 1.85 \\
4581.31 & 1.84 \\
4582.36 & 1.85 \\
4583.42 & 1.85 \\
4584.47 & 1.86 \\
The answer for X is 1.89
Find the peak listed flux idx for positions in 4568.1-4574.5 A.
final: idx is 1.92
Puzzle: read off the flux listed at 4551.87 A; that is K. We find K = 1.79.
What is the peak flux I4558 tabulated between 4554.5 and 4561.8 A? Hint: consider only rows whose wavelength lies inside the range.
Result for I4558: 1.99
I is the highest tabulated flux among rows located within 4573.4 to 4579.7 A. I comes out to 1.91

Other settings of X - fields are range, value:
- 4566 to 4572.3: 1.9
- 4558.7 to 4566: 1.95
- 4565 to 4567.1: 1.93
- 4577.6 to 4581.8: 1.84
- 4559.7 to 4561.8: 1.99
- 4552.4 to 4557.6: 1.79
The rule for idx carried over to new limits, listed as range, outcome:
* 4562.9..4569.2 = 1.97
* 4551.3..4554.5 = 1.8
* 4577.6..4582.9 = 1.87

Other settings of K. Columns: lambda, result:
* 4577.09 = 1.89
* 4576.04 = 1.9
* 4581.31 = 1.84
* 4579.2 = 1.86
